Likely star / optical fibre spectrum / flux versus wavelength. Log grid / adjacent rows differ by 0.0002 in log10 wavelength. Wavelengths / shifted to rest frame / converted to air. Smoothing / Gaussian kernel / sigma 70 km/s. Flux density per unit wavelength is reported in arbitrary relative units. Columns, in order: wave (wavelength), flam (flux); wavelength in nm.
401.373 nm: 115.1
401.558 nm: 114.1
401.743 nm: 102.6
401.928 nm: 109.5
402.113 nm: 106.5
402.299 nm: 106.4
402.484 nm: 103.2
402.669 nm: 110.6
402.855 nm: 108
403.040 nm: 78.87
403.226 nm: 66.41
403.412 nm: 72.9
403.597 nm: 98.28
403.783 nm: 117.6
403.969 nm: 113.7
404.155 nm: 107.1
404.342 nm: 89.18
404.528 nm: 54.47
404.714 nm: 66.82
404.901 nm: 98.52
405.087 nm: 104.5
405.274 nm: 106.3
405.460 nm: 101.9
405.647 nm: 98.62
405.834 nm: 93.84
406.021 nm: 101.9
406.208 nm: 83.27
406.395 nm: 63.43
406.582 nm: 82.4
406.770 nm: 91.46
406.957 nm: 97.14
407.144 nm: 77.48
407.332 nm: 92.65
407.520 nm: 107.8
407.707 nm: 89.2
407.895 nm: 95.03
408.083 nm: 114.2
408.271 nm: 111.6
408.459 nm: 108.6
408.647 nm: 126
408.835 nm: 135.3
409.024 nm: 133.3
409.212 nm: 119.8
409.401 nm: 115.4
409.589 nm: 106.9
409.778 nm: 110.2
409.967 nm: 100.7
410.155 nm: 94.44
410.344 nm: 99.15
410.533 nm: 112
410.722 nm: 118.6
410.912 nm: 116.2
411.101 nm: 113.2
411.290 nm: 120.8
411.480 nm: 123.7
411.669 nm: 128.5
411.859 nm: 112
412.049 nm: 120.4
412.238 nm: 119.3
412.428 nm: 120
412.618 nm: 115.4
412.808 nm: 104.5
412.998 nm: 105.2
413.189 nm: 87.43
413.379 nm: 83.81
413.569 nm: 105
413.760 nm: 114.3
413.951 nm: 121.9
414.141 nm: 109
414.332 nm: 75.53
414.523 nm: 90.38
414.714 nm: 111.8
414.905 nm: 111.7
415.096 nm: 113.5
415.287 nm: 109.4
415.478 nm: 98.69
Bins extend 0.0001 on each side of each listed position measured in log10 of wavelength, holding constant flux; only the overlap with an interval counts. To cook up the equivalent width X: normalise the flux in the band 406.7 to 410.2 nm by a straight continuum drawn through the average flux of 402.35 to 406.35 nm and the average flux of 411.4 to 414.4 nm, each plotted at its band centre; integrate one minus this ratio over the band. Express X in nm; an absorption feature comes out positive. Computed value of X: -0.194 nm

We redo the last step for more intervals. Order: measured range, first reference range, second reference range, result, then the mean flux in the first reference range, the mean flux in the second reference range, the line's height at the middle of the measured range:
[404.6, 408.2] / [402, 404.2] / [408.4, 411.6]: 0.47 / 99.1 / 115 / 107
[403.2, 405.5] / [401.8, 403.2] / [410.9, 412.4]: 0.27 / 101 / 120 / 105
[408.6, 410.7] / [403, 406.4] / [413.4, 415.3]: -0.33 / 91.3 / 105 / 98.4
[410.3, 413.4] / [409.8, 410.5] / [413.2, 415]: -0.35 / 101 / 102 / 101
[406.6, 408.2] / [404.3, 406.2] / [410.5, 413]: 0.07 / 91.3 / 117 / 99.8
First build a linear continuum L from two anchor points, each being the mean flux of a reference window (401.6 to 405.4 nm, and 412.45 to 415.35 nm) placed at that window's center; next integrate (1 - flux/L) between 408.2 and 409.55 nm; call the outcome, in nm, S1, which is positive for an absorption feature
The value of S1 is -0.28 nm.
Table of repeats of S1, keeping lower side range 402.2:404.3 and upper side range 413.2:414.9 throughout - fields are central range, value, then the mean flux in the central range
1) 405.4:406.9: 0.144 nm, 89.5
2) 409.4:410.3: -0.036 nm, 104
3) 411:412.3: -0.246 nm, 120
